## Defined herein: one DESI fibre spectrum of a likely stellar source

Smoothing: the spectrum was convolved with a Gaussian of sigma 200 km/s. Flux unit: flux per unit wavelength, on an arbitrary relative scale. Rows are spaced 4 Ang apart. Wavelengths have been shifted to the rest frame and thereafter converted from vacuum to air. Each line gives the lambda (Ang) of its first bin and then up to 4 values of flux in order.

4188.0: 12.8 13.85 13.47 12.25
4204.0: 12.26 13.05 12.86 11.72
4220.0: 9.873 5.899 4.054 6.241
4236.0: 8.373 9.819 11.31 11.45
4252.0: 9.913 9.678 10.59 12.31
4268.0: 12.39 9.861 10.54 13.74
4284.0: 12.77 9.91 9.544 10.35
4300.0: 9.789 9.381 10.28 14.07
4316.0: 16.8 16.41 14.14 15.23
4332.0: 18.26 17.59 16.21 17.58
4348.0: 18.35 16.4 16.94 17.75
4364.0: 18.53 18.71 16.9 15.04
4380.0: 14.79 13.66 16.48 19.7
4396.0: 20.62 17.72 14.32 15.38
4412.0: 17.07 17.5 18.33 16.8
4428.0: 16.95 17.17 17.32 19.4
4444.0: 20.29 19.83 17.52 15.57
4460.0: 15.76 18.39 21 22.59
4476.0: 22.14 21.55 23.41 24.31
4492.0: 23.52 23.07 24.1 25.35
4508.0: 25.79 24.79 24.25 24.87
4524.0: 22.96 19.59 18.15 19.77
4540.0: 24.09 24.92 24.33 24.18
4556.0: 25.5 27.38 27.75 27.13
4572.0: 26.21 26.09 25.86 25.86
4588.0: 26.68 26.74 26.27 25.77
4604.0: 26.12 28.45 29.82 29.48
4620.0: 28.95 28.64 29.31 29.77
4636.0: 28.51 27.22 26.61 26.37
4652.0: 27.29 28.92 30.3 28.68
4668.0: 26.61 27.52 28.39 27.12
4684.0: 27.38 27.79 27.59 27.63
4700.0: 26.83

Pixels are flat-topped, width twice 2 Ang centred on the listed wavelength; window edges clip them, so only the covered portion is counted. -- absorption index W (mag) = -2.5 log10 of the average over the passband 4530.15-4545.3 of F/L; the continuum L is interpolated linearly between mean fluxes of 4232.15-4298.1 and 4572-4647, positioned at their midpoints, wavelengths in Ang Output 0.115 mag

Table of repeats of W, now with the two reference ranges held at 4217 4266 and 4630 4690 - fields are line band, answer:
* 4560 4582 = -0.12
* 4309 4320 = -0.21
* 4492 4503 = -0.15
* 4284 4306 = 0.15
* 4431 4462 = 0.03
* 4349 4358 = -0.19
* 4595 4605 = -0.03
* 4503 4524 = -0.16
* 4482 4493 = -0.18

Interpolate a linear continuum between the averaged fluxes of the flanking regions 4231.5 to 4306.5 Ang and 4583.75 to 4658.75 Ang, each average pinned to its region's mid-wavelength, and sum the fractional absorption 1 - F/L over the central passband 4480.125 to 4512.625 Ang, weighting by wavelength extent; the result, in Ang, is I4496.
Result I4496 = -3.7 Ang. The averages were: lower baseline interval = 10.5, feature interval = 24.1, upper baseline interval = 27.8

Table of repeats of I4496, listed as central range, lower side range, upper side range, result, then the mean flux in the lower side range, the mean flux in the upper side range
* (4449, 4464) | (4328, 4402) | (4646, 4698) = 2.6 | 17.2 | 27.8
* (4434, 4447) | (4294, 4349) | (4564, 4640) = 0.6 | 14.5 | 27.5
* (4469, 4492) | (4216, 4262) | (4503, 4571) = -1.6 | 8.96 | 24.2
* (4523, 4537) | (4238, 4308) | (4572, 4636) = 2.3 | 10.8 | 27.6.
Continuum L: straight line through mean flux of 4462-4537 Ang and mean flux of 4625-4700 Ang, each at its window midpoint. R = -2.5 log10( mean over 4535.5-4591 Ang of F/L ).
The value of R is -0.04 mag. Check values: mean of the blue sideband 22.6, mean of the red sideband 27.9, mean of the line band 25.6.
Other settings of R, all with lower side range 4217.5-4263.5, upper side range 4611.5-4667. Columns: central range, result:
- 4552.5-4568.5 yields -0.09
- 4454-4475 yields 0.06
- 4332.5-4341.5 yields -0.25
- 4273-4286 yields -0.12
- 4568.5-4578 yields -0.04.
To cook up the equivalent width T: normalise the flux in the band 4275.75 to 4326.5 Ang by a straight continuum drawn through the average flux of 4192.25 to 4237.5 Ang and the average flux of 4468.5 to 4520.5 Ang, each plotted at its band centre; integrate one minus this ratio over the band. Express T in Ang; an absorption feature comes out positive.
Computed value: 7.7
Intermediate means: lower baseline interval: 10.2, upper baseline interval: 23.7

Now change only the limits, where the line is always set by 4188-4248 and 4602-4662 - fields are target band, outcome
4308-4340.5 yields -1.36 Ang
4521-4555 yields 2.68 Ang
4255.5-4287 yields 3.12 Ang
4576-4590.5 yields 0.07 Ang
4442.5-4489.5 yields 2.42 Ang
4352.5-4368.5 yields -1.08 Ang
